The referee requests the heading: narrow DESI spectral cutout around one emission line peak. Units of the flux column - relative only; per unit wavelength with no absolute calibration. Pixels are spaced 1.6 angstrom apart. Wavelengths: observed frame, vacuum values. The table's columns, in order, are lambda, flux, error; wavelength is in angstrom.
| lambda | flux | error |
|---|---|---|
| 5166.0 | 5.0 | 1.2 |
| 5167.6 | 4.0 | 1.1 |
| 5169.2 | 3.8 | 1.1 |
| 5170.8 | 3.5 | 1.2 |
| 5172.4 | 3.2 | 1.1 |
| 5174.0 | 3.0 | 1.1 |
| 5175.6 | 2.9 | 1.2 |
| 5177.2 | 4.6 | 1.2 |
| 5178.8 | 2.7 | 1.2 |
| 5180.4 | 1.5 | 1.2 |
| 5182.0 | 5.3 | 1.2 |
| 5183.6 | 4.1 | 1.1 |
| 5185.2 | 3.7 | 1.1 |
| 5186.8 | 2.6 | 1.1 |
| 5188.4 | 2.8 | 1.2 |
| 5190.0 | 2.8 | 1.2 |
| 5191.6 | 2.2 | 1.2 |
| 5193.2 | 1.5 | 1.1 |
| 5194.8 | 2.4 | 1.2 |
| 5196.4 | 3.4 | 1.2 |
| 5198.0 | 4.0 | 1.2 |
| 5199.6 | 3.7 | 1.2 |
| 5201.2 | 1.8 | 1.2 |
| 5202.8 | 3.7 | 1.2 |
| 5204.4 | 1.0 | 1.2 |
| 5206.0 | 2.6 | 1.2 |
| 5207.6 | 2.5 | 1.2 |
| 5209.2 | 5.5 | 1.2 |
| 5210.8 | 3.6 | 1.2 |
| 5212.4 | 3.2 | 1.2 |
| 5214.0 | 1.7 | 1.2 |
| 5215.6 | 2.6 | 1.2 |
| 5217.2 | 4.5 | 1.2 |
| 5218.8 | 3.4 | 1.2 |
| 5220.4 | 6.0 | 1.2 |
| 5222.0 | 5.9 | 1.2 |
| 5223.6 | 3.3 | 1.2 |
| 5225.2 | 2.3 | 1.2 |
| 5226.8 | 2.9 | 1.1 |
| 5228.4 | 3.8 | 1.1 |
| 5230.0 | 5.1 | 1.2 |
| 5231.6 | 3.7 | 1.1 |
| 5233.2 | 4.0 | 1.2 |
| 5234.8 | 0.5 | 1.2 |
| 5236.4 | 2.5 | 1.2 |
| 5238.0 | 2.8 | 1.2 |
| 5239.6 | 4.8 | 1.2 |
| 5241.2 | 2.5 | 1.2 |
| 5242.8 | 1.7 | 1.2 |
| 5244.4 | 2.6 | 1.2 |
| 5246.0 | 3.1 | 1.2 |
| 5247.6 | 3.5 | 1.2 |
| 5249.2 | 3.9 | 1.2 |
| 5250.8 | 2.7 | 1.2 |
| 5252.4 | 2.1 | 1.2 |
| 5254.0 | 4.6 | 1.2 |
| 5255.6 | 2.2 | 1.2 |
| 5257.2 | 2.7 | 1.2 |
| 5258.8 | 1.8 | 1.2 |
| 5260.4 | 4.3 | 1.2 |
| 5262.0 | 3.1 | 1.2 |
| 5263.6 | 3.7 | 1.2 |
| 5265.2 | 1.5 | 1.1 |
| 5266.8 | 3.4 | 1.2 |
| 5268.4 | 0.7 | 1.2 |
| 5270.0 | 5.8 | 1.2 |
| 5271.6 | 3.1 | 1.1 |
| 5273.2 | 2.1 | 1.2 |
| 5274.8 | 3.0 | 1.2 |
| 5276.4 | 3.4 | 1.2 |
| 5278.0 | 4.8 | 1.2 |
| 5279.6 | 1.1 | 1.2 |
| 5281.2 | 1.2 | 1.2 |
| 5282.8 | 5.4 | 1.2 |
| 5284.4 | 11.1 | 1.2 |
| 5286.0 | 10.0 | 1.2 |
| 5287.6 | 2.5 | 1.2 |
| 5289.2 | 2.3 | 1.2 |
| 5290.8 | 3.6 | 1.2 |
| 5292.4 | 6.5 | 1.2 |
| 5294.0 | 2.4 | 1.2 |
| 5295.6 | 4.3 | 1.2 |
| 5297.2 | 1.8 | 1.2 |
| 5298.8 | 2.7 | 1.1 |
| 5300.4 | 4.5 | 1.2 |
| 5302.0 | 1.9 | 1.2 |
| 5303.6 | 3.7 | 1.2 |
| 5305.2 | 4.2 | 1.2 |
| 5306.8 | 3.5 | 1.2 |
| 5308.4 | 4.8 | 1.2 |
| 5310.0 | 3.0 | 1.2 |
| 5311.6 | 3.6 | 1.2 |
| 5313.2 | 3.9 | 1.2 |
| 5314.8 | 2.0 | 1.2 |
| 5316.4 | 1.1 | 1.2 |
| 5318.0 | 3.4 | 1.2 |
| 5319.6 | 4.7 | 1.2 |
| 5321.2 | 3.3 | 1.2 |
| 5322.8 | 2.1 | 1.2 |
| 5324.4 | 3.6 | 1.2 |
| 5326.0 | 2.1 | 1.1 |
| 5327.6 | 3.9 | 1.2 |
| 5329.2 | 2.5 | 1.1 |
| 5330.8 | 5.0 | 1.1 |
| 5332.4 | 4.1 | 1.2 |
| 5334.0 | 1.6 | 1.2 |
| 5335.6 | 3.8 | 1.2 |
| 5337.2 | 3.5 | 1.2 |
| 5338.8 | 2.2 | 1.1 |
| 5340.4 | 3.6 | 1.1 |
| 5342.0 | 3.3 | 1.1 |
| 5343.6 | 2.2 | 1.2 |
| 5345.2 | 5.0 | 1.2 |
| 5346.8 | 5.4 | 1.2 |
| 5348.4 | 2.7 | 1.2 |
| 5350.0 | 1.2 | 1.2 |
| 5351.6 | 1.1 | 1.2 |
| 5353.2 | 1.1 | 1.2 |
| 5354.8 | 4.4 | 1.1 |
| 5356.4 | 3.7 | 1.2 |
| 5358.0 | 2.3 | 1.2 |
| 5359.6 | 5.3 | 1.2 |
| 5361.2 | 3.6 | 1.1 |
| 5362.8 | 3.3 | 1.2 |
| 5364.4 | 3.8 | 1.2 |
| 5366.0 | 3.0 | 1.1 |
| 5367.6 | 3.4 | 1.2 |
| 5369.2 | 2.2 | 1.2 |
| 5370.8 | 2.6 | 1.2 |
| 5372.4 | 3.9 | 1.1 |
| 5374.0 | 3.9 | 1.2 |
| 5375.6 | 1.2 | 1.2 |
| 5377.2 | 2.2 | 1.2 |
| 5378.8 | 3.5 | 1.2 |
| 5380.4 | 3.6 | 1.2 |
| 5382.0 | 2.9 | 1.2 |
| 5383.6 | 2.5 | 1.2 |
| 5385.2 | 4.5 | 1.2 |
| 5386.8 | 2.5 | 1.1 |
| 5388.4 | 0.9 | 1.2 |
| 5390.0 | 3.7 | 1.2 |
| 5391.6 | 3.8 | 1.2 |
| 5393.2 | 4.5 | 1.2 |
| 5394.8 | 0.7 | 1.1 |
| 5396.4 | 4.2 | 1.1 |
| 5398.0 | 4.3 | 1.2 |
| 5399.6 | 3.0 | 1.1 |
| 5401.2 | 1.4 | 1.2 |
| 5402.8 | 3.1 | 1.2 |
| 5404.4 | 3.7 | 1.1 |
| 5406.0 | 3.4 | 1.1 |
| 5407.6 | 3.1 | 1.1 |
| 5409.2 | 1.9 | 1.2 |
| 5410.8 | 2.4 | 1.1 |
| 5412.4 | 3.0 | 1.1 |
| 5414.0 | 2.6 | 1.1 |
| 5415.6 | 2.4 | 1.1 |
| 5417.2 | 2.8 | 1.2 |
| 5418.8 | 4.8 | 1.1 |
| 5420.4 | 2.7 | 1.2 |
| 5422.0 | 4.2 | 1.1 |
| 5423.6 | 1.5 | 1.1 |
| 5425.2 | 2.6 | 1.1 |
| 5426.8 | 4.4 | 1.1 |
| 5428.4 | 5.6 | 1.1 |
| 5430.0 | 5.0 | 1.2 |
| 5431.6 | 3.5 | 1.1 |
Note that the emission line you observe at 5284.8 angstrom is H-gamma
